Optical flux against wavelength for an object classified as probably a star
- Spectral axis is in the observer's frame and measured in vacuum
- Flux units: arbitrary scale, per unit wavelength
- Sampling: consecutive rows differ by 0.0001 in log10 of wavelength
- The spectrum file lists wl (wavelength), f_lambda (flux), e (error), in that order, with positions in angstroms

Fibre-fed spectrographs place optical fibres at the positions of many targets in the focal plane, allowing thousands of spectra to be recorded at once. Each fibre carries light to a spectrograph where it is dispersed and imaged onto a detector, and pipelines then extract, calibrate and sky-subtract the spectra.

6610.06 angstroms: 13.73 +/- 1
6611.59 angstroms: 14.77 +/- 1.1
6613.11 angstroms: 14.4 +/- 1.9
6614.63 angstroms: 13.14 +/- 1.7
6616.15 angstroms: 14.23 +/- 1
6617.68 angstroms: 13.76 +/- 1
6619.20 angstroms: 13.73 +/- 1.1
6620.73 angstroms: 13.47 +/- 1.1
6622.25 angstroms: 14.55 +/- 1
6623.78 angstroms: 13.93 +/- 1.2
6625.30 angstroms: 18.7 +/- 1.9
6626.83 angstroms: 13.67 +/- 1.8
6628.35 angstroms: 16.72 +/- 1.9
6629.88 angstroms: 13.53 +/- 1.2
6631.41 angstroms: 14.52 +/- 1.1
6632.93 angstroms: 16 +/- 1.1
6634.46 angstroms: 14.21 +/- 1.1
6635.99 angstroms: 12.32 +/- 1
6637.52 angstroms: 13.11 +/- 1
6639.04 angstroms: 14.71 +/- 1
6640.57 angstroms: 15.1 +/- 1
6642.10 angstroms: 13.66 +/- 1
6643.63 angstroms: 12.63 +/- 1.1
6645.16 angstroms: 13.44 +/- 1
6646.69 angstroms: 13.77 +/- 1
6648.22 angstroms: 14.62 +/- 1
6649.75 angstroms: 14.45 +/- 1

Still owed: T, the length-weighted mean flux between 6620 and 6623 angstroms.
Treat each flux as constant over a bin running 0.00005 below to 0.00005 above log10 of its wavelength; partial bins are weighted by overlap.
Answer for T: 14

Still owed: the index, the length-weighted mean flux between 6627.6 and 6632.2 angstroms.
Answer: 14.9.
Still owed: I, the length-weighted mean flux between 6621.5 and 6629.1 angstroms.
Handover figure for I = 15.5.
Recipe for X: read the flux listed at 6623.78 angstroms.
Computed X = 13.93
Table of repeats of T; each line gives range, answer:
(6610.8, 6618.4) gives 14.1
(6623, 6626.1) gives 16.3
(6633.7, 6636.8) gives 13.2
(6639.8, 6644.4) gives 13.8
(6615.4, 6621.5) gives 13.8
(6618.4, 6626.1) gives 14.9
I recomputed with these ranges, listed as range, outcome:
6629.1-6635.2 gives 14.6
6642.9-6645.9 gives 13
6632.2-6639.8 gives 14.1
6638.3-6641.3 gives 14.9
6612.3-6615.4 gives 13.8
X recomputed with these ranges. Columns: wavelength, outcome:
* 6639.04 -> 14.71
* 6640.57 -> 15.1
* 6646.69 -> 13.77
